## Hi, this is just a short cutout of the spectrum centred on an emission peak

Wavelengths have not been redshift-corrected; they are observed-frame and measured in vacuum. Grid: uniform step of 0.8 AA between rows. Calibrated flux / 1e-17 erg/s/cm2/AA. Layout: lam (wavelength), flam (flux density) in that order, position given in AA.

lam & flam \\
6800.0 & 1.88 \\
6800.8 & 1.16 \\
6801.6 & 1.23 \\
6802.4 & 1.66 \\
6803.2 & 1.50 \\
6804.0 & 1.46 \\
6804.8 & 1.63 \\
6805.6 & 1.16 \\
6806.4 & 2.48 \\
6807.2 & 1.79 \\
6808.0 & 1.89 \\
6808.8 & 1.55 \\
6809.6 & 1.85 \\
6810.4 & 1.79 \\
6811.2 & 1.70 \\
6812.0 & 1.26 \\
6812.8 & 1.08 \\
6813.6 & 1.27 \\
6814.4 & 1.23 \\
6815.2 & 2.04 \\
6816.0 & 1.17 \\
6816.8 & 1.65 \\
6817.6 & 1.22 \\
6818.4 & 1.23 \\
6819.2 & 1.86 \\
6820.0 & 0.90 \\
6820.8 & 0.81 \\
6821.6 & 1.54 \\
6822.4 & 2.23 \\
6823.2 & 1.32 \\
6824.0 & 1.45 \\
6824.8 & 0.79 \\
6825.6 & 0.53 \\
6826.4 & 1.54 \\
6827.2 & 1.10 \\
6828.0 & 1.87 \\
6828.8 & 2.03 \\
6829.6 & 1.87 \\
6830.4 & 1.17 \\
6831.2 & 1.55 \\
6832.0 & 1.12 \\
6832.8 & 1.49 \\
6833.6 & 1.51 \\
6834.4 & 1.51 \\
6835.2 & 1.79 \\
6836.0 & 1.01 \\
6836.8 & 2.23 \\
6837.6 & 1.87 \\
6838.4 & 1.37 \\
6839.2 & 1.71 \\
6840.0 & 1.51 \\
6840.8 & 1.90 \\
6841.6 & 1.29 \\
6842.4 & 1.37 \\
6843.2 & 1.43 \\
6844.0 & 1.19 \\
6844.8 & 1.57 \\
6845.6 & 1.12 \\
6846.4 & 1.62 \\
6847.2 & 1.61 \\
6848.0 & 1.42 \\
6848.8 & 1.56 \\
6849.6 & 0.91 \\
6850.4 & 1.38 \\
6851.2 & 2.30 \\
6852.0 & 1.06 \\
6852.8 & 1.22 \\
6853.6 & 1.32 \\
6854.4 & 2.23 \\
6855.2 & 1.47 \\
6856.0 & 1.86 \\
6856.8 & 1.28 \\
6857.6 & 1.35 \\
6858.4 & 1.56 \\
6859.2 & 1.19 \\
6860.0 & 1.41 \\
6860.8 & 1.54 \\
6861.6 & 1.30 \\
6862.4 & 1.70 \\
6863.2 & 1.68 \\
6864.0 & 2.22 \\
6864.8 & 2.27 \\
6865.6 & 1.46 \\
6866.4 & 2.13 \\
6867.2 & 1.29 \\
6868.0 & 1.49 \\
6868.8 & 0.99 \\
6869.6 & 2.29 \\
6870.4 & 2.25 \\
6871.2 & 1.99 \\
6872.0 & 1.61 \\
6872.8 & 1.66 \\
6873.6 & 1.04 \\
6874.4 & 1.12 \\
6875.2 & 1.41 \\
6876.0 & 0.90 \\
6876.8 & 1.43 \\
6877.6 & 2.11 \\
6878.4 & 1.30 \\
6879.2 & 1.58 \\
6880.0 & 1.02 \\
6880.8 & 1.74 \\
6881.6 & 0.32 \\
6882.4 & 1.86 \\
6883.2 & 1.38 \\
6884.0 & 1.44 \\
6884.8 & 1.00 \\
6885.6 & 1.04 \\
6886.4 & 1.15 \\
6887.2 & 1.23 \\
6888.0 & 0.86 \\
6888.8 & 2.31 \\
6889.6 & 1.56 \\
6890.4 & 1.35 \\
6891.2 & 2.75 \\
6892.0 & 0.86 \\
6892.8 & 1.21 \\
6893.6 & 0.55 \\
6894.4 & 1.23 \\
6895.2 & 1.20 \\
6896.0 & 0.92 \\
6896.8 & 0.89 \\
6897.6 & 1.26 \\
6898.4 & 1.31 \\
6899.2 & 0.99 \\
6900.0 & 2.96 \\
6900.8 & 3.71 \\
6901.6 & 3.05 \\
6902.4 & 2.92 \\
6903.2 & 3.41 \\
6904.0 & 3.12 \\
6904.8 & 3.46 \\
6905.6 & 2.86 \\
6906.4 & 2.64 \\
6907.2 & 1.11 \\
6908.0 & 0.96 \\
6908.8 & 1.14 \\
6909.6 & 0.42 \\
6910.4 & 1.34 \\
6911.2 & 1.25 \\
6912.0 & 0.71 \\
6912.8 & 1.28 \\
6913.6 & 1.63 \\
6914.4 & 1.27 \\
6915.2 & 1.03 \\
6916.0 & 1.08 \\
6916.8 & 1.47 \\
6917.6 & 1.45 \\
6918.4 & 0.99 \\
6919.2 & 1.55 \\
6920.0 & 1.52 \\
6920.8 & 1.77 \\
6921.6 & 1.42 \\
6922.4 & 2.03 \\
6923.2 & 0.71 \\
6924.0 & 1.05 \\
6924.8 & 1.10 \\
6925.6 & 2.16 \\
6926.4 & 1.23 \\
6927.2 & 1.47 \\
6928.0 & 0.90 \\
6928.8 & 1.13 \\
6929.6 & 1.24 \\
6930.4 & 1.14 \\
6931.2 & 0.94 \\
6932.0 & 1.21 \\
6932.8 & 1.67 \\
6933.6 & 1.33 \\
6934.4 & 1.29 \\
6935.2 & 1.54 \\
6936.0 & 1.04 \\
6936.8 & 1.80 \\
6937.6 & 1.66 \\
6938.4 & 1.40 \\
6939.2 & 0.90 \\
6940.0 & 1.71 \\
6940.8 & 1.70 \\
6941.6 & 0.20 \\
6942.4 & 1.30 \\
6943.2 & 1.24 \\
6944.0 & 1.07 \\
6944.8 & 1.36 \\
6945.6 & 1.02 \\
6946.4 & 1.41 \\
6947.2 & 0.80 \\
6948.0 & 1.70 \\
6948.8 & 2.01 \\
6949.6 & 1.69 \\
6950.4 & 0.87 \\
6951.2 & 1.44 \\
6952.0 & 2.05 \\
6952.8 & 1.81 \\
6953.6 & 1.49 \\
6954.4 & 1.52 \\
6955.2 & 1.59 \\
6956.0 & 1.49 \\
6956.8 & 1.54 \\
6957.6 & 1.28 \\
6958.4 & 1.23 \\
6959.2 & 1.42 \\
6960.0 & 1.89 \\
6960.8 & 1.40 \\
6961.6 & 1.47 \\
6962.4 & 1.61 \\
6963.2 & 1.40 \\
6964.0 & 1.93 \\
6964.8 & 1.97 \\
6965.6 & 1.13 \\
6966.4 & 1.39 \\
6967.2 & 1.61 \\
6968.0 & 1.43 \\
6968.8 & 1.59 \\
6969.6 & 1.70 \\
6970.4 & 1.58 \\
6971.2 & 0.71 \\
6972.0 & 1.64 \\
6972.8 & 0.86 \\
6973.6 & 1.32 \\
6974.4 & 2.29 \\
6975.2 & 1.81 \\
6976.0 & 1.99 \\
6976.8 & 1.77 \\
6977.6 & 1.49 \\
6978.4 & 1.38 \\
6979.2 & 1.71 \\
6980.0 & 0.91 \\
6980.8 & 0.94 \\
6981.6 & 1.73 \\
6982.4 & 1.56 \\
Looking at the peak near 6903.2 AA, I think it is H-beta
